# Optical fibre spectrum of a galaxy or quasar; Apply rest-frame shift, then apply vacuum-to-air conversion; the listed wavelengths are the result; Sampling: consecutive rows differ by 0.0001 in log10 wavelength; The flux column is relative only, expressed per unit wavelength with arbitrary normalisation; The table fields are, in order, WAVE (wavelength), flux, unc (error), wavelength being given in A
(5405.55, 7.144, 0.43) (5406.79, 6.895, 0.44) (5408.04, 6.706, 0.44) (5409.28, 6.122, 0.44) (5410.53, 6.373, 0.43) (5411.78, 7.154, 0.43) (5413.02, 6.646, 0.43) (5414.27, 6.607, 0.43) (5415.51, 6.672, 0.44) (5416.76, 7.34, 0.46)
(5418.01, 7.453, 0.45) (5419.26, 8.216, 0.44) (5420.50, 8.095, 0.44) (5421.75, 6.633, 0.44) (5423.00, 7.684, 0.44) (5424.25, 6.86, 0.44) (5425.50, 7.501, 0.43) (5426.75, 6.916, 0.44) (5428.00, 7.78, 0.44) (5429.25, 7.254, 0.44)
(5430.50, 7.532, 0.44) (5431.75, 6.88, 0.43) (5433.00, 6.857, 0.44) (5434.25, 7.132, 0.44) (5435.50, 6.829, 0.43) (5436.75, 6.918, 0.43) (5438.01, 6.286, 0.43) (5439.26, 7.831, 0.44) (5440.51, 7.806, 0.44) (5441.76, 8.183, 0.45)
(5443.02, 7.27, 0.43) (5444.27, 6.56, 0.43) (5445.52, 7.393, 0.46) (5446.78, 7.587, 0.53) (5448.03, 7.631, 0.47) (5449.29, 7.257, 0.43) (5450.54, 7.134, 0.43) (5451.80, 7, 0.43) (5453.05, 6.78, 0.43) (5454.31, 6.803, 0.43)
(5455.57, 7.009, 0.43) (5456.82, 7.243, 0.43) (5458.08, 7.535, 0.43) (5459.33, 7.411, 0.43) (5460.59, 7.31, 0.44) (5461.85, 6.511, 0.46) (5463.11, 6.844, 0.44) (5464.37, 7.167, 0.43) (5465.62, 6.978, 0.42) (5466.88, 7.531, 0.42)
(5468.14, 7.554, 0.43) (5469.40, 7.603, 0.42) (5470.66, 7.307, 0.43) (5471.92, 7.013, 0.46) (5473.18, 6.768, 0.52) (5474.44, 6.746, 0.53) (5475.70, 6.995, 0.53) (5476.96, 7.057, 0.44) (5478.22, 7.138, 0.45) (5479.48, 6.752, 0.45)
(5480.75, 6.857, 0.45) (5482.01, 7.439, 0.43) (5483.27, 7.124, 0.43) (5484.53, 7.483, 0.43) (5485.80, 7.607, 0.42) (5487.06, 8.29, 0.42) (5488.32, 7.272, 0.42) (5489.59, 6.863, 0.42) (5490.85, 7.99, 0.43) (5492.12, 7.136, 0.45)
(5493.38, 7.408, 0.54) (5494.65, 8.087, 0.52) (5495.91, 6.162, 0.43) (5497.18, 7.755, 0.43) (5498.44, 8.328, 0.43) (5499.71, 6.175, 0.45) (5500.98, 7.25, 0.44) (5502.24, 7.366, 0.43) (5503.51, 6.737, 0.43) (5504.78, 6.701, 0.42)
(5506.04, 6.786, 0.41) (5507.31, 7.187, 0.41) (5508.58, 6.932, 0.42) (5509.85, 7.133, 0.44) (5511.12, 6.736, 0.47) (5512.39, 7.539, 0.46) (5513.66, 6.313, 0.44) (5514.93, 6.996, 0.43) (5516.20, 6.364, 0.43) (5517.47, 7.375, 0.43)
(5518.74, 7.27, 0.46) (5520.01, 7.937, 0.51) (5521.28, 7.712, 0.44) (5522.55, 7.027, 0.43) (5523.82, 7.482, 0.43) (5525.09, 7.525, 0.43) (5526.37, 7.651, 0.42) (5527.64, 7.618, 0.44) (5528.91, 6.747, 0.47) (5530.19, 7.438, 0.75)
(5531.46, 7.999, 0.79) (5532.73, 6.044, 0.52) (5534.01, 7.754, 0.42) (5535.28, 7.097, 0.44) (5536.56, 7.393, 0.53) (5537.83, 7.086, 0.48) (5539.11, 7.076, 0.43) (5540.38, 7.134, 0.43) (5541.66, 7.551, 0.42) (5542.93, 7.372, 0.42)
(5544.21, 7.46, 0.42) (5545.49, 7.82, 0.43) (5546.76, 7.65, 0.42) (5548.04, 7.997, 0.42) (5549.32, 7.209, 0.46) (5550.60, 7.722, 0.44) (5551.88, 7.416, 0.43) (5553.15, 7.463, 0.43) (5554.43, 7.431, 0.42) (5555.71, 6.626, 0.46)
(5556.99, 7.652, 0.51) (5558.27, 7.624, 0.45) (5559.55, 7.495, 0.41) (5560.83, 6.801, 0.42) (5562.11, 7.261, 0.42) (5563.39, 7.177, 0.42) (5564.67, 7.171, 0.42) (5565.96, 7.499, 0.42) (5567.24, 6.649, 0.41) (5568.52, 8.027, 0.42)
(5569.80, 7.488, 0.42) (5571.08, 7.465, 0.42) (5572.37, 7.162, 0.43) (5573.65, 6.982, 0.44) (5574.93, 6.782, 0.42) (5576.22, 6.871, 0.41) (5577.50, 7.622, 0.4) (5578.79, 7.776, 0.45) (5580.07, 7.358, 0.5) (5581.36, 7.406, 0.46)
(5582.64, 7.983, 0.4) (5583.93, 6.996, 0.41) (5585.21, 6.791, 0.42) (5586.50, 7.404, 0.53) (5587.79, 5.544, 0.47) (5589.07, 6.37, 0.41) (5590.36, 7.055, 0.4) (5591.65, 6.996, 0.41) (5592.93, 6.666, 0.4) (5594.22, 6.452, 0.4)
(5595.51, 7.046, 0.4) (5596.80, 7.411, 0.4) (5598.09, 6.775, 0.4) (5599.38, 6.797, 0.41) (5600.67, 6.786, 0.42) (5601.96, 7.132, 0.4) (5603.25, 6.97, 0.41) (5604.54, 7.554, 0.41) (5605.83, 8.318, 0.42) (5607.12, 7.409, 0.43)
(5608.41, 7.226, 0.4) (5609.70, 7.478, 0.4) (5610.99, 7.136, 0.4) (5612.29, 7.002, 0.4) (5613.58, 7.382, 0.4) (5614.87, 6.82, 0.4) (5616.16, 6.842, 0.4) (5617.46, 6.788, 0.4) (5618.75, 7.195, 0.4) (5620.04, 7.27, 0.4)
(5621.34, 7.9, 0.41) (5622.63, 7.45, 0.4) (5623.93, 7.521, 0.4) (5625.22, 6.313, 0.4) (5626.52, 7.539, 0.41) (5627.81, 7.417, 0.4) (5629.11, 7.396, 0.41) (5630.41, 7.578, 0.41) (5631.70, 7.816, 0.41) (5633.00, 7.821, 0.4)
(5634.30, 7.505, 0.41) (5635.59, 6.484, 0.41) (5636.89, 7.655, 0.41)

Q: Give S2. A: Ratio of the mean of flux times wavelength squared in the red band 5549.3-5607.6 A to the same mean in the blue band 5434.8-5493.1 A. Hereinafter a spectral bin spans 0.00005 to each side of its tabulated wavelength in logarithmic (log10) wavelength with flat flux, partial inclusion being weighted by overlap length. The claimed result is 1.0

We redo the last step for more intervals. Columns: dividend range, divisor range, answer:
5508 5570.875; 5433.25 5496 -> 1.04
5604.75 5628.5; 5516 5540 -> 1.03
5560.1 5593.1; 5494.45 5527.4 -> 1.02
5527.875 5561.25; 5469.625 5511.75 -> 1.05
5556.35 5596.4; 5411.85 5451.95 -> 1.04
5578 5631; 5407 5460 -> 1.06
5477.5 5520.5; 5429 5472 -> 1.02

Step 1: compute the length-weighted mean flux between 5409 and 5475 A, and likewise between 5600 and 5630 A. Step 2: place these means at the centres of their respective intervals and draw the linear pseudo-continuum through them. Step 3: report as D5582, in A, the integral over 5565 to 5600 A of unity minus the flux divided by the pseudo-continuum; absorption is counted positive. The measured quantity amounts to 0.73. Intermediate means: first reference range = 7.17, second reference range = 7.26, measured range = 7.09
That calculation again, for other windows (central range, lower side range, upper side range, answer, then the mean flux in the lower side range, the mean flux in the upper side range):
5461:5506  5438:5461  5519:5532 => 1.2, 7.29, 7.5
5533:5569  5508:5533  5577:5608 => -1.0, 7.21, 7.11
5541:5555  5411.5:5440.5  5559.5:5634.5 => -0.7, 7.19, 7.2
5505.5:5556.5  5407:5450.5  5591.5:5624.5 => -0.8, 7.17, 7.17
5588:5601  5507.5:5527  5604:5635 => 0.9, 7.2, 7.36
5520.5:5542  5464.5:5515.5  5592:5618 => -0.5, 7.18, 7.1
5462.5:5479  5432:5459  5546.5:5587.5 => 0.2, 7.19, 7.32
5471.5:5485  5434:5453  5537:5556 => 0.5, 7.24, 7.42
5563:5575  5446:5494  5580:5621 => -0.3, 7.21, 7.08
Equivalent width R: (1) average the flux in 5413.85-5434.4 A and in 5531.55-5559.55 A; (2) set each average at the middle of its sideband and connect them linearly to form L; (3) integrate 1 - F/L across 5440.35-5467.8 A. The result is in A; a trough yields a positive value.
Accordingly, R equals 0.3 A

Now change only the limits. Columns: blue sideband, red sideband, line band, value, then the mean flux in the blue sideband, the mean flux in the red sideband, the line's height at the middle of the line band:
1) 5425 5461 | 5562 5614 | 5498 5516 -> 0.5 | 7.23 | 7.15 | 7.19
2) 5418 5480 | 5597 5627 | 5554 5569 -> -0.1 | 7.21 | 7.2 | 7.2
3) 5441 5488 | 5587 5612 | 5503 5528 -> 0.0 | 7.22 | 7.01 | 7.14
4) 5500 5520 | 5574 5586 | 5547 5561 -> -0.5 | 6.99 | 7.28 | 7.17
